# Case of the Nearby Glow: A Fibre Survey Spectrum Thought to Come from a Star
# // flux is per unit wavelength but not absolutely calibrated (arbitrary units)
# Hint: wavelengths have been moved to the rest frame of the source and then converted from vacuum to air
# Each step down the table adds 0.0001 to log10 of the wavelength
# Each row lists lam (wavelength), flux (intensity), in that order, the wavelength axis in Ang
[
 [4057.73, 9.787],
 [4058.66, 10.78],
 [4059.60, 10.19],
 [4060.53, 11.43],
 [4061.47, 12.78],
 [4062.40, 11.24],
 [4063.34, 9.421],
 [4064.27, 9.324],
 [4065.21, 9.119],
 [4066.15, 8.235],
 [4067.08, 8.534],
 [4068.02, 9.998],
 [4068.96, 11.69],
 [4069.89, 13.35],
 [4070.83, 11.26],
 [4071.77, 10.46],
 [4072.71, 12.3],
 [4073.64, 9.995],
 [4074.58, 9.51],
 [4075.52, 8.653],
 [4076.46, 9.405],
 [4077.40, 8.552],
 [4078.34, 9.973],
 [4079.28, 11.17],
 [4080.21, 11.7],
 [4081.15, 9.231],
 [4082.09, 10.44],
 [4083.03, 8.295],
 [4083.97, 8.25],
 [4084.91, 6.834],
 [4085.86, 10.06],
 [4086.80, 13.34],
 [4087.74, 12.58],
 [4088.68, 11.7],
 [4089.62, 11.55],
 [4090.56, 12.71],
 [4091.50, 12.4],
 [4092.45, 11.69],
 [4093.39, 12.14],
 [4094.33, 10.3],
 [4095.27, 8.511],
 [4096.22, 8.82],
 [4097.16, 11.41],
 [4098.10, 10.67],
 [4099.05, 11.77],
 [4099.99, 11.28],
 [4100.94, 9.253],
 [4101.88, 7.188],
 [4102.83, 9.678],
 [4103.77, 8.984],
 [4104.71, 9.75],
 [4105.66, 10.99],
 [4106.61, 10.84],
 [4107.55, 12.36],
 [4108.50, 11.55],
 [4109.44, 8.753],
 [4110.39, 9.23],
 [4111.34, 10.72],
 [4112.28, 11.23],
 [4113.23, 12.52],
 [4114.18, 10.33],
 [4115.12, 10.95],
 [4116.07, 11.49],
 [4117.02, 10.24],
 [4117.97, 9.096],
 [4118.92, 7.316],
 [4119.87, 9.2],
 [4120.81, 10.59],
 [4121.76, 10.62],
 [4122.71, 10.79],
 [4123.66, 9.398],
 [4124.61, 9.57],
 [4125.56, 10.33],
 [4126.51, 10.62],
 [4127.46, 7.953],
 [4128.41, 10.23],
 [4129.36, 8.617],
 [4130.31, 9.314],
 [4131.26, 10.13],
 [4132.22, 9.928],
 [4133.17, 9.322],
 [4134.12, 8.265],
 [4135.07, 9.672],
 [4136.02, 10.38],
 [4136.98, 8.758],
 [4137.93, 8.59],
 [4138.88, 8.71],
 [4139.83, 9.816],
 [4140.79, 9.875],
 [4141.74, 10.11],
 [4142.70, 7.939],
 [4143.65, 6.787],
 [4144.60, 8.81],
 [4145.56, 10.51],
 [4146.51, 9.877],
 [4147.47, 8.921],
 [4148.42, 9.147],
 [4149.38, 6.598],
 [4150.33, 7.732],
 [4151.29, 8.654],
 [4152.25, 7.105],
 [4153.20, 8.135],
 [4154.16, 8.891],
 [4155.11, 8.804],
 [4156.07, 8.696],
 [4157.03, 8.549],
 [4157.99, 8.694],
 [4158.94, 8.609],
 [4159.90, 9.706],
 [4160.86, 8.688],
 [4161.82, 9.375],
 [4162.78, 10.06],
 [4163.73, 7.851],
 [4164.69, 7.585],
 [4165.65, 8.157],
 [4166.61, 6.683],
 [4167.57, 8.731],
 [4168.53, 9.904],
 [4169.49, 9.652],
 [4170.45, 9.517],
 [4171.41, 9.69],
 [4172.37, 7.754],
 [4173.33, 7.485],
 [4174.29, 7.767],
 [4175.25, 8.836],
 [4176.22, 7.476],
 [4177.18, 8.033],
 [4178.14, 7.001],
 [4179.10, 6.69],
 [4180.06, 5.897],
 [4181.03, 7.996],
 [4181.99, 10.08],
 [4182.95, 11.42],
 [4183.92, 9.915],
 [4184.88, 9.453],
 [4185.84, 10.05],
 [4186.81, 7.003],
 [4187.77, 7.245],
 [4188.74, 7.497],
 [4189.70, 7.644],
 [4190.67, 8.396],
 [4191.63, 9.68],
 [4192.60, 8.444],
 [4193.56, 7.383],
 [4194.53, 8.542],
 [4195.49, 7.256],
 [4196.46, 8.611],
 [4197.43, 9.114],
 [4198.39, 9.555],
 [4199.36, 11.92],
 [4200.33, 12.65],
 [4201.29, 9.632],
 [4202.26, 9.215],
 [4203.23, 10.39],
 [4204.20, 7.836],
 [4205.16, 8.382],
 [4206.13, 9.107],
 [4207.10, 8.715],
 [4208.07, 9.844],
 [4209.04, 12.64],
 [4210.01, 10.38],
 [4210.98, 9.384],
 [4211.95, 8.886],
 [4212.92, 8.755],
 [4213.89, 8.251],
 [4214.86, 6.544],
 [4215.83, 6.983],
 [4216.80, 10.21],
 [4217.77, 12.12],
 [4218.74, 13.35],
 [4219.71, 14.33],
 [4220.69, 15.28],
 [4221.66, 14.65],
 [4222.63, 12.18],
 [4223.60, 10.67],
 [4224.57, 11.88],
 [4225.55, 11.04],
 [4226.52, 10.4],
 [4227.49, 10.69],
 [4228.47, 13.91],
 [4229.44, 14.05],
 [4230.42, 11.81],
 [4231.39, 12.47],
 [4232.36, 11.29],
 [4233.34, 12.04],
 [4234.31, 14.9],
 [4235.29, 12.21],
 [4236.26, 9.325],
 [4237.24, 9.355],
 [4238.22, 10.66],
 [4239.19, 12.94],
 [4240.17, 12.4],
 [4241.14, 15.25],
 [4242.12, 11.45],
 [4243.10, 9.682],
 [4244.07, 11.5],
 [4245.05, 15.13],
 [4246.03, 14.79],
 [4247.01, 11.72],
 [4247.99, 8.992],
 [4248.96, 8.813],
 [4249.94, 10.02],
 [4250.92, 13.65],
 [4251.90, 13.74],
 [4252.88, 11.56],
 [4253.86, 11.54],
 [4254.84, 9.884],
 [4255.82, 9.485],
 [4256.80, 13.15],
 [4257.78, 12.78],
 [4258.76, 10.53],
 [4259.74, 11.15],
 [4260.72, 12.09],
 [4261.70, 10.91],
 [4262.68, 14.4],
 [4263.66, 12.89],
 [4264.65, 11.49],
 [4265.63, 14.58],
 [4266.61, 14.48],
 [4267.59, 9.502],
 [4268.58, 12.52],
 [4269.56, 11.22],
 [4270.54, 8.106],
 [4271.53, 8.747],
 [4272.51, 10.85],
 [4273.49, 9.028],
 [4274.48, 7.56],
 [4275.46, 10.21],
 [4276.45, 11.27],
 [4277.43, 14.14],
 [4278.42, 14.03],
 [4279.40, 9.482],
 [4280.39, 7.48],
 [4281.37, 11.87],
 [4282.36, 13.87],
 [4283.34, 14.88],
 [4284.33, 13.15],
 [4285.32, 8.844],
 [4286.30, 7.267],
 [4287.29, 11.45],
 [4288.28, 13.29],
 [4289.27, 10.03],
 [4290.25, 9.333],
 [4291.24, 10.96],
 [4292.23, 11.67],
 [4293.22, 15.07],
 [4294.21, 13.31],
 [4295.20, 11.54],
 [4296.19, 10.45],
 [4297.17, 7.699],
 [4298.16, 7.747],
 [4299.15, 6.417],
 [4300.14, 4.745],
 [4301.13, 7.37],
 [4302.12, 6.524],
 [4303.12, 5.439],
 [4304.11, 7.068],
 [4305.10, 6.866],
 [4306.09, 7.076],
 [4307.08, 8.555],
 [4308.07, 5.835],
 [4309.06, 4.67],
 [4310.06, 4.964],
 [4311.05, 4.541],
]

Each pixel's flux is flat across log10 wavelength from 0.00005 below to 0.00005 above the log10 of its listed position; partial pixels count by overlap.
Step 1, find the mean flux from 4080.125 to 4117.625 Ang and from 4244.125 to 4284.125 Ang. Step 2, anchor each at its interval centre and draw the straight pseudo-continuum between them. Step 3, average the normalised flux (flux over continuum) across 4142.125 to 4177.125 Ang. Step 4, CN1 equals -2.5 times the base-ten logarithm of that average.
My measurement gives 0.266 mag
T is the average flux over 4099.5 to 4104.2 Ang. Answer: 9.29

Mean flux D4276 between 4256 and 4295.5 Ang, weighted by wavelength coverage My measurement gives 11.5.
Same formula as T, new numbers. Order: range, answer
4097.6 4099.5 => 11.2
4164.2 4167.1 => 7.47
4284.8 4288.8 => 10.2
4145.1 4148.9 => 9.62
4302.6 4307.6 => 6.99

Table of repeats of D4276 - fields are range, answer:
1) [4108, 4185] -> 9.11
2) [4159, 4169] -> 8.67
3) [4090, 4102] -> 10.7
